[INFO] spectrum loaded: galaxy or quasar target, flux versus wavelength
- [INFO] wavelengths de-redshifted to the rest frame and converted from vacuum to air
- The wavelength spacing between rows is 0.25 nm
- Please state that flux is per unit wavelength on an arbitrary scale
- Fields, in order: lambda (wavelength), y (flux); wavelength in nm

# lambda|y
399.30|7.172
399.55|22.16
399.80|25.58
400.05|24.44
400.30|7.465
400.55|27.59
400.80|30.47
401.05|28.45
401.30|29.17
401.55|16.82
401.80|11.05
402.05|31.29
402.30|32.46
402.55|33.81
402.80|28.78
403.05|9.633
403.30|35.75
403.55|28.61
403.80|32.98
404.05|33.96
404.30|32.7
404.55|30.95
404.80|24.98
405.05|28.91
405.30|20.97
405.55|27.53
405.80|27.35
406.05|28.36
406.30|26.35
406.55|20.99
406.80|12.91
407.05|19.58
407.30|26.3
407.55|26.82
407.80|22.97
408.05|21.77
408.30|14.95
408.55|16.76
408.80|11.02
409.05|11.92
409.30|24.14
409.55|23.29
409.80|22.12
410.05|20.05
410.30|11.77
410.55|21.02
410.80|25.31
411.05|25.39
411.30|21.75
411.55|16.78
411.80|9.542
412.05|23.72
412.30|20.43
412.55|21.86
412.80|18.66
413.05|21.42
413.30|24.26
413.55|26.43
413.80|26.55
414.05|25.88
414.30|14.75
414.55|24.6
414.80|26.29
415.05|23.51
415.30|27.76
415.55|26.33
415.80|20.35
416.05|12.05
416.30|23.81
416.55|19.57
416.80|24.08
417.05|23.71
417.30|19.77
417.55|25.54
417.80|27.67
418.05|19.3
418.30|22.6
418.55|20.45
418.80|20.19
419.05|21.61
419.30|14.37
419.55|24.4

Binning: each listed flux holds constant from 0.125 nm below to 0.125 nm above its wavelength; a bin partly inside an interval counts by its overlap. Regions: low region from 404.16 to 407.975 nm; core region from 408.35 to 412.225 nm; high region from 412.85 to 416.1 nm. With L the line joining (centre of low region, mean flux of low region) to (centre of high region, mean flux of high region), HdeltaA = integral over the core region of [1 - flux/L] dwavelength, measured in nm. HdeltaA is 0.84 nm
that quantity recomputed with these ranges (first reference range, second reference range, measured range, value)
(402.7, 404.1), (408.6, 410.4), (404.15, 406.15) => -0.217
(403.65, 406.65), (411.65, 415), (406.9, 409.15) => 0.594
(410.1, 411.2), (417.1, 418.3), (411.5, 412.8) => 0.167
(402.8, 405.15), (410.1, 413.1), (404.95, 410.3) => 0.682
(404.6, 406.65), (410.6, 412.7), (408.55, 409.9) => 0.261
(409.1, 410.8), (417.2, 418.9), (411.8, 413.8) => -0.074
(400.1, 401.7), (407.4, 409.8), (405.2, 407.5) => -0.325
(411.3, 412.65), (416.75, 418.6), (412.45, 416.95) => -0.438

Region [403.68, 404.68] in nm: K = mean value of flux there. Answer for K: 32.6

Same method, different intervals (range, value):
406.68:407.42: 19.6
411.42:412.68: 18.5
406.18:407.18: 20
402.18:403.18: 26.2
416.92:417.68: 23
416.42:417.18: 22.4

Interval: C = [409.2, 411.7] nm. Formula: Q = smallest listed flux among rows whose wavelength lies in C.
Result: 11.77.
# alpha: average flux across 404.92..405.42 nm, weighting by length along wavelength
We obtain 25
